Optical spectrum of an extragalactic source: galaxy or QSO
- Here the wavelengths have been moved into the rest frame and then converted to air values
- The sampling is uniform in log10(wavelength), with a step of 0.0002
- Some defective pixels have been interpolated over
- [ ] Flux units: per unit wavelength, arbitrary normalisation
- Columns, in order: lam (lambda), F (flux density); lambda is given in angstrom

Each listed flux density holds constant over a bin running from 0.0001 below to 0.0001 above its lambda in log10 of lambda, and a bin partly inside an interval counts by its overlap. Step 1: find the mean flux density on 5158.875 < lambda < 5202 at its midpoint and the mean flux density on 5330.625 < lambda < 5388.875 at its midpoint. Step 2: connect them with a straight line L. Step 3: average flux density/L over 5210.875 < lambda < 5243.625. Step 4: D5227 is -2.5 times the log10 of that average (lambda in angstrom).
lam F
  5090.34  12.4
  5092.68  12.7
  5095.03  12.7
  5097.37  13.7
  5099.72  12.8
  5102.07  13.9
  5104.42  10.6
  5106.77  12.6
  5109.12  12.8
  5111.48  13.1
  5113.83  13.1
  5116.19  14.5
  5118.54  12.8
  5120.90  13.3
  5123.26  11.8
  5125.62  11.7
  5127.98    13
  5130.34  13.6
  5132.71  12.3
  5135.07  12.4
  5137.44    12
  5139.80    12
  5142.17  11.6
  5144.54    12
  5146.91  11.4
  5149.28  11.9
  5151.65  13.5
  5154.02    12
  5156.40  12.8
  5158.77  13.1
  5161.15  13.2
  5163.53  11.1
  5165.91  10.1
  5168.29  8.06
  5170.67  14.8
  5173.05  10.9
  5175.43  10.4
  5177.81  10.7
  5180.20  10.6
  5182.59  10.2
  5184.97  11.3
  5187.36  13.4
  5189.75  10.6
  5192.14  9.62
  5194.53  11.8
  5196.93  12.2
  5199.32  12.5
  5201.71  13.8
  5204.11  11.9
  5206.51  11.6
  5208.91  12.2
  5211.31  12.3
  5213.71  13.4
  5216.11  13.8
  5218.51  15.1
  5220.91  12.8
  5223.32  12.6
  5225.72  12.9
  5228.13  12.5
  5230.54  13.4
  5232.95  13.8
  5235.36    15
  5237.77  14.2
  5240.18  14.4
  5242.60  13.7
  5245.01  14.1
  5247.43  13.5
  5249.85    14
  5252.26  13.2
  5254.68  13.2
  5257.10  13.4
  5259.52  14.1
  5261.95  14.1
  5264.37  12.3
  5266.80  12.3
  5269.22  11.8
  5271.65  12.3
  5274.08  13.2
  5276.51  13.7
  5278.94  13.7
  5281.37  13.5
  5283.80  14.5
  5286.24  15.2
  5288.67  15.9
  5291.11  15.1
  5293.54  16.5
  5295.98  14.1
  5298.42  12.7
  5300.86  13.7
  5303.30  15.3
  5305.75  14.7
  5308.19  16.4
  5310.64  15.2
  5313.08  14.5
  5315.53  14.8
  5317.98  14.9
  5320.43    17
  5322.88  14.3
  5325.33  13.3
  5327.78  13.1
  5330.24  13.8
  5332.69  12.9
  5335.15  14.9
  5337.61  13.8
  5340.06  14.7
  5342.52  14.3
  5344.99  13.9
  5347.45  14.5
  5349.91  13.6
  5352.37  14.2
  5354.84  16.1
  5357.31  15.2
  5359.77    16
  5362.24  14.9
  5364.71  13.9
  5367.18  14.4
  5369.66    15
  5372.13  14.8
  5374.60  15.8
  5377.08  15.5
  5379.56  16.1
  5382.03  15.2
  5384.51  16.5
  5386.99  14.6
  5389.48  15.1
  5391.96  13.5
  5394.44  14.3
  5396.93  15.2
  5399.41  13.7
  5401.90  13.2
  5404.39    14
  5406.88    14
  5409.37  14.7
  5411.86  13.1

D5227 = -0.11 mag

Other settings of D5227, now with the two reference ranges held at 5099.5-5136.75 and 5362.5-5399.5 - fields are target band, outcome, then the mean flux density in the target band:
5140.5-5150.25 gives 0.110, 11.7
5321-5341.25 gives 0.044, 14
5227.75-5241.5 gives -0.018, 14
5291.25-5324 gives -0.045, 14.9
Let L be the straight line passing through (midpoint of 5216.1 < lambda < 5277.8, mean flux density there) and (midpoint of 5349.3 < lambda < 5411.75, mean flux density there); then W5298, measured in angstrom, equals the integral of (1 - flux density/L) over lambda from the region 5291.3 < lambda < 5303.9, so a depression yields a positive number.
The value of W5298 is -0.5 angstrom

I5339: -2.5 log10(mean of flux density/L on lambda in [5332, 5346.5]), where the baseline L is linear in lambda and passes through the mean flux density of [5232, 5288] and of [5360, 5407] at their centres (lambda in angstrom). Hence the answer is 0.02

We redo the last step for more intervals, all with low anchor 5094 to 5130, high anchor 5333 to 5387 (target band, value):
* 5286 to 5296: -0.09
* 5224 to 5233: 0.06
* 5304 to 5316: -0.05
